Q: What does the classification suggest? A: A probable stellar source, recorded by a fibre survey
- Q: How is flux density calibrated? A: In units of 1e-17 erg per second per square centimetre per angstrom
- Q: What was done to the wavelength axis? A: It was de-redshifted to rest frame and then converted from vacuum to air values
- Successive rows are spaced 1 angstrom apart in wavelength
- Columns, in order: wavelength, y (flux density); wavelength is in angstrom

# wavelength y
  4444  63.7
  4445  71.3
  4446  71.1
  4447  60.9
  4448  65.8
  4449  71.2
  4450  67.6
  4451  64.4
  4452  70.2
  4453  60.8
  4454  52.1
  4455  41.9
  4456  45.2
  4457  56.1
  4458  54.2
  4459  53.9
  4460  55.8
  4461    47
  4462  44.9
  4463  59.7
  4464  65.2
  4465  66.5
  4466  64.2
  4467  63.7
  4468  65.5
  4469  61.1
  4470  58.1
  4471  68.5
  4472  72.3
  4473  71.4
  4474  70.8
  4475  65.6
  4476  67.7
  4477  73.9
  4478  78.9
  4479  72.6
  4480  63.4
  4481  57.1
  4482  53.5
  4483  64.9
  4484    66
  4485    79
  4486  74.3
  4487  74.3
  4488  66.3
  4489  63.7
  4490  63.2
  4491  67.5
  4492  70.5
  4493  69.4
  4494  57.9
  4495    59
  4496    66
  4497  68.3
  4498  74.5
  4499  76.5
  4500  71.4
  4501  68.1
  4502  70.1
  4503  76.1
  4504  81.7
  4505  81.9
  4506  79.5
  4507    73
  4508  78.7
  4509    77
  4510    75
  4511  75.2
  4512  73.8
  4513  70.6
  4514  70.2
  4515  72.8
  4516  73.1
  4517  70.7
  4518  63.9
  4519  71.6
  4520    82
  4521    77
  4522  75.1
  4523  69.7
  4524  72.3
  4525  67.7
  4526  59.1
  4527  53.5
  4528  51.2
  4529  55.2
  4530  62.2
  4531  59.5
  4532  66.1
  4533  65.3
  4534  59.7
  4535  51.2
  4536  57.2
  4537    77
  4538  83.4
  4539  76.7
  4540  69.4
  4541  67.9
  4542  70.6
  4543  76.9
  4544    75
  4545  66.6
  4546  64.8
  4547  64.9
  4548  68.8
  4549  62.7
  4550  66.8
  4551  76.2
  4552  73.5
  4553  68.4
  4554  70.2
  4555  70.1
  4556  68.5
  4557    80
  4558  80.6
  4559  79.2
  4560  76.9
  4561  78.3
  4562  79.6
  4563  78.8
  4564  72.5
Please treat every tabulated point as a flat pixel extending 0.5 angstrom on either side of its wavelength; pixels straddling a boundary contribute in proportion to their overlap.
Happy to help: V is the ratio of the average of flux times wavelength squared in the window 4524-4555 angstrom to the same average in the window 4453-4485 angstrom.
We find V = 1.1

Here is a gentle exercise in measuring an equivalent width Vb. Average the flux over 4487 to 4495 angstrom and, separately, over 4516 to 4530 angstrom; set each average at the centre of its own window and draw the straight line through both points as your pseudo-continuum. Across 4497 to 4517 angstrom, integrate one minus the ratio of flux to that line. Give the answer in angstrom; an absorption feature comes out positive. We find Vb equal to -2.5 angstrom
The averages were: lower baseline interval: 65.6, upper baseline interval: 66.9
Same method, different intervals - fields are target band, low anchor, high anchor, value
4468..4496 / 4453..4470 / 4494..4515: -1.30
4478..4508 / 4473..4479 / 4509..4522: 1.09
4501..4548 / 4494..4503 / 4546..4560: 0.23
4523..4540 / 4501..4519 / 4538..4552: 1.86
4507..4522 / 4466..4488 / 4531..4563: -0.96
